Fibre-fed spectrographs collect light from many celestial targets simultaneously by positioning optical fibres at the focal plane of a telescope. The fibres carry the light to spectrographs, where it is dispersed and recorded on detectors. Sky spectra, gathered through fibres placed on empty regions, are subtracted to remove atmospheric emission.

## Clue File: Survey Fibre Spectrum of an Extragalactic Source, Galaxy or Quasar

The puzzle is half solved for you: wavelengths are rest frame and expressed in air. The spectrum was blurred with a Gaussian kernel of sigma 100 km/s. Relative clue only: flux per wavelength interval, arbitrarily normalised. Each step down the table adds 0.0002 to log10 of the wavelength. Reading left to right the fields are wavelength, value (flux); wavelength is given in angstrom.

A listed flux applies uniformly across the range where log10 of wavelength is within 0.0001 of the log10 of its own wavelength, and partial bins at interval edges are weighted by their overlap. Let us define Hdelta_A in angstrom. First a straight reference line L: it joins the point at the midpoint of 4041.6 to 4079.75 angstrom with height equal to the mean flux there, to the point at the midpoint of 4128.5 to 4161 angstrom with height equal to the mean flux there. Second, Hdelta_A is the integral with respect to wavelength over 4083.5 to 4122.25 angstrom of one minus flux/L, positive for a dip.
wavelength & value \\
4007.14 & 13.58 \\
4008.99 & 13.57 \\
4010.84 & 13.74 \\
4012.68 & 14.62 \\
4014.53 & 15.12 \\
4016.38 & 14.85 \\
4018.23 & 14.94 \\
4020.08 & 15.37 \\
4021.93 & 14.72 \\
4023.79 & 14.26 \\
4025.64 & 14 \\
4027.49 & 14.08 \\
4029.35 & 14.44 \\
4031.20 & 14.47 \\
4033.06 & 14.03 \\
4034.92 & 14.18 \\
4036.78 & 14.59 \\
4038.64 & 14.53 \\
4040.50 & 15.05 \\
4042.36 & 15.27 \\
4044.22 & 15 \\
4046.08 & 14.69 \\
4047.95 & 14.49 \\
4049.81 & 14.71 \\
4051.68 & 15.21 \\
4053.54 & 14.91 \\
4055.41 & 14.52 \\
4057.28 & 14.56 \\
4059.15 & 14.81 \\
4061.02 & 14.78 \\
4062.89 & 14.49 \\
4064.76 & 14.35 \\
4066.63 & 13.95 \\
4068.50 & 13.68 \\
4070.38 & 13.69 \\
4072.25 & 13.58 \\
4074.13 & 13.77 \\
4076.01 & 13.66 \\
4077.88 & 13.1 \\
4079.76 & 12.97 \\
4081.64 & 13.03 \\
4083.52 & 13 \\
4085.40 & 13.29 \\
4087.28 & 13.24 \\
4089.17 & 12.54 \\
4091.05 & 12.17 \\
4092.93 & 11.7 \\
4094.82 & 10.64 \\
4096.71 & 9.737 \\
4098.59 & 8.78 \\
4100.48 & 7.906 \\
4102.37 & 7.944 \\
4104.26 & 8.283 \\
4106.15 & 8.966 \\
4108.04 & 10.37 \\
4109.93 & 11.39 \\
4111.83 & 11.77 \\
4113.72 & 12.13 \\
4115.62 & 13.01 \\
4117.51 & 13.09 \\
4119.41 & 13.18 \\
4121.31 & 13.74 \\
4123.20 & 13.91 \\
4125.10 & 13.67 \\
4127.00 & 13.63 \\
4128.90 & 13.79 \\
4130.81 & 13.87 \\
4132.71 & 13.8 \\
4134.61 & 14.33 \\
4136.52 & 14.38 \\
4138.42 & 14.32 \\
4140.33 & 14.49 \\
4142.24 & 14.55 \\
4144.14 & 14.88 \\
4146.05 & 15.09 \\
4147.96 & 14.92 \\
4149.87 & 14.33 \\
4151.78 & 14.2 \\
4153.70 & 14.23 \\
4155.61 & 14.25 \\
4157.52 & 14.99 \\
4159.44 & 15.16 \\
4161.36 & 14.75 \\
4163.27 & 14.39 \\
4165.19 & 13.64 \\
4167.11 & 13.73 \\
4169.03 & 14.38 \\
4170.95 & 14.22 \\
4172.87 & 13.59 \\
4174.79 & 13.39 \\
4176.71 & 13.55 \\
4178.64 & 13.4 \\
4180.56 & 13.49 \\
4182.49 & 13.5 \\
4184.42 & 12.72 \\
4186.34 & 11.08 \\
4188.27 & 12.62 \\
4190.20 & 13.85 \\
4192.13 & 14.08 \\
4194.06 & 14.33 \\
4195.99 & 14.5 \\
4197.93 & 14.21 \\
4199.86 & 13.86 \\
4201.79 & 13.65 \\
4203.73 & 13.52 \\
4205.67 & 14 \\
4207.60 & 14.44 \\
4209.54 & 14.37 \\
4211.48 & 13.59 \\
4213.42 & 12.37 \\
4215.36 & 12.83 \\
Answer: 8.5 angstrom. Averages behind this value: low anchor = 14.3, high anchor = 14.5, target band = 11.2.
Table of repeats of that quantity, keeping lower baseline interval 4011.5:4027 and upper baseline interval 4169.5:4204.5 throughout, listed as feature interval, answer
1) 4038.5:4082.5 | 0.44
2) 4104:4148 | 2.41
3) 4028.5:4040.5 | 0.14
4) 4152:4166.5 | -0.76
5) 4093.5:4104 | 3.79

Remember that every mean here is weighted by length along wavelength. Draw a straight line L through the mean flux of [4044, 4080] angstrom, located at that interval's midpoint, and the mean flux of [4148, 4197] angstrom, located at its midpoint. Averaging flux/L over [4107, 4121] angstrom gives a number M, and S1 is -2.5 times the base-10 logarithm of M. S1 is 0.16 mag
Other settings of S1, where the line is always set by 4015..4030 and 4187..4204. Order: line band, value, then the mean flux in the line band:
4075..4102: 0.213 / 11.8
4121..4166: -0.021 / 14.3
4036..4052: -0.024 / 14.8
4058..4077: 0.024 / 14.1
